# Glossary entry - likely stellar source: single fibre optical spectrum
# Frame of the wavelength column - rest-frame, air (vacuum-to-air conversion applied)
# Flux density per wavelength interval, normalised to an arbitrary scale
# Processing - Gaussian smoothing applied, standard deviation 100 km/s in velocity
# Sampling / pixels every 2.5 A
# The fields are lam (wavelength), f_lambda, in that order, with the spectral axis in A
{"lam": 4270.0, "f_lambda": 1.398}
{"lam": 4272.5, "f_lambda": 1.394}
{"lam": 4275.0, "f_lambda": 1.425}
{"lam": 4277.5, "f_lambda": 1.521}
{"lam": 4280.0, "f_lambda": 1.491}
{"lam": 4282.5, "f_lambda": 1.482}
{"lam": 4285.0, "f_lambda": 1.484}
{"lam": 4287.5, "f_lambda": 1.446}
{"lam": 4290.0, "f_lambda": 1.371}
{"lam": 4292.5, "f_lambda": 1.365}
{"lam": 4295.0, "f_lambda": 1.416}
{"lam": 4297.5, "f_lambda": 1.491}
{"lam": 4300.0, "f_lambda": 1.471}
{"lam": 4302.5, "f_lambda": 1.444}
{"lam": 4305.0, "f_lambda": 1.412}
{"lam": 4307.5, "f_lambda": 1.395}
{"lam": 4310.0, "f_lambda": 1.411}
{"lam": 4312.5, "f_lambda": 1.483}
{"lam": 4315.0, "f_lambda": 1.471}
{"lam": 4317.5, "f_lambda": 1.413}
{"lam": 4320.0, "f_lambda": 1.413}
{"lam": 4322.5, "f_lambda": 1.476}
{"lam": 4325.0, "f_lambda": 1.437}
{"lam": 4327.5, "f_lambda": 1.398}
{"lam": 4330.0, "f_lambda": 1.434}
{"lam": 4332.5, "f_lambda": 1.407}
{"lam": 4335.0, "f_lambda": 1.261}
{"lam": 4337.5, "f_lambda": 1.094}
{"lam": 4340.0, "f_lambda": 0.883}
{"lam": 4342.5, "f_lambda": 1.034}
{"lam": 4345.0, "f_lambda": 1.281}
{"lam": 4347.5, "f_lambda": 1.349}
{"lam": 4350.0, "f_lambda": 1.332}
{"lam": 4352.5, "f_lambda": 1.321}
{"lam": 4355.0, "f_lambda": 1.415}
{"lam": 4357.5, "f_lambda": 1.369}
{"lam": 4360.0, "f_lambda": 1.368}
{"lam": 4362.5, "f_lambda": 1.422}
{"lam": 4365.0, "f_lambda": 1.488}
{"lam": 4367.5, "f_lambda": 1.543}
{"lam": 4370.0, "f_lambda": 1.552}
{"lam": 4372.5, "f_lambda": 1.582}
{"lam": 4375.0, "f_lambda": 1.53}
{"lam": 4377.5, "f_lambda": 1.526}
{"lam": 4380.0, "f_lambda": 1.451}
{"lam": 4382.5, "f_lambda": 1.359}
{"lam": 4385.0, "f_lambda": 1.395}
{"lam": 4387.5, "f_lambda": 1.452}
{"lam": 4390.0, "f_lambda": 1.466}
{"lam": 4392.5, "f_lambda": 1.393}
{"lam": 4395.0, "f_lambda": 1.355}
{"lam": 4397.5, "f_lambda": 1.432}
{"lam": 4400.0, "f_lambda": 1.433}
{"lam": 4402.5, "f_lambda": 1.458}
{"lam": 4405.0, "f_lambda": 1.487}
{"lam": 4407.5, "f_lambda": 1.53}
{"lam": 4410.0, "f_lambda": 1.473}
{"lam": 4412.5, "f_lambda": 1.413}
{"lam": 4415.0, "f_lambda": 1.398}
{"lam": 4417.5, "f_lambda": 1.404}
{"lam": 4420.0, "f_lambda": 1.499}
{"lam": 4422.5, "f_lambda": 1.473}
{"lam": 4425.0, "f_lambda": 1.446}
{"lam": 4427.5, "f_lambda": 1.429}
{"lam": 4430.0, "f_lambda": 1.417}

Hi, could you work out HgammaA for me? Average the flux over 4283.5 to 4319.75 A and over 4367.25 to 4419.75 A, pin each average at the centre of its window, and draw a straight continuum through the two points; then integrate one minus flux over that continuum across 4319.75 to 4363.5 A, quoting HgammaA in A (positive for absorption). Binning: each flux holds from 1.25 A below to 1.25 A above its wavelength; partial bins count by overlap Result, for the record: 4.0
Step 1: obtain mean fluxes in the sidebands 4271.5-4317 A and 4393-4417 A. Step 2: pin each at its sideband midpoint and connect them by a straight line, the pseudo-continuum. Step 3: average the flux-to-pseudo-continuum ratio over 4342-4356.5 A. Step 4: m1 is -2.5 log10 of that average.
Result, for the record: 0.11 mag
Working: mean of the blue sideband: 1.44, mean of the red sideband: 1.44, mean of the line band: 1.3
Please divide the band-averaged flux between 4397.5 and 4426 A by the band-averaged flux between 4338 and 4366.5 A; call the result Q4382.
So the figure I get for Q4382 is 1.1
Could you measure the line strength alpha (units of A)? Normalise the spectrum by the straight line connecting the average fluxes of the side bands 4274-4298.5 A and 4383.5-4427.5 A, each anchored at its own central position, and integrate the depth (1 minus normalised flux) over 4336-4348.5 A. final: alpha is 2.8 A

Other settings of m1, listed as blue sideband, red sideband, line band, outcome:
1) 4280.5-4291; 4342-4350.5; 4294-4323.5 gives -0.05 mag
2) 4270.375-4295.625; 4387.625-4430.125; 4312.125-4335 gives 0.01 mag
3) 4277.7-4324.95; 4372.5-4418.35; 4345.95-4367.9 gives 0.04 mag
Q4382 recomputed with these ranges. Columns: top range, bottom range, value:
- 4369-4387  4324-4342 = 1.18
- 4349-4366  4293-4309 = 0.97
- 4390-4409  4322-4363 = 1.11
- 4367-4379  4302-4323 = 1.08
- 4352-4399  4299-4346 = 1.07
